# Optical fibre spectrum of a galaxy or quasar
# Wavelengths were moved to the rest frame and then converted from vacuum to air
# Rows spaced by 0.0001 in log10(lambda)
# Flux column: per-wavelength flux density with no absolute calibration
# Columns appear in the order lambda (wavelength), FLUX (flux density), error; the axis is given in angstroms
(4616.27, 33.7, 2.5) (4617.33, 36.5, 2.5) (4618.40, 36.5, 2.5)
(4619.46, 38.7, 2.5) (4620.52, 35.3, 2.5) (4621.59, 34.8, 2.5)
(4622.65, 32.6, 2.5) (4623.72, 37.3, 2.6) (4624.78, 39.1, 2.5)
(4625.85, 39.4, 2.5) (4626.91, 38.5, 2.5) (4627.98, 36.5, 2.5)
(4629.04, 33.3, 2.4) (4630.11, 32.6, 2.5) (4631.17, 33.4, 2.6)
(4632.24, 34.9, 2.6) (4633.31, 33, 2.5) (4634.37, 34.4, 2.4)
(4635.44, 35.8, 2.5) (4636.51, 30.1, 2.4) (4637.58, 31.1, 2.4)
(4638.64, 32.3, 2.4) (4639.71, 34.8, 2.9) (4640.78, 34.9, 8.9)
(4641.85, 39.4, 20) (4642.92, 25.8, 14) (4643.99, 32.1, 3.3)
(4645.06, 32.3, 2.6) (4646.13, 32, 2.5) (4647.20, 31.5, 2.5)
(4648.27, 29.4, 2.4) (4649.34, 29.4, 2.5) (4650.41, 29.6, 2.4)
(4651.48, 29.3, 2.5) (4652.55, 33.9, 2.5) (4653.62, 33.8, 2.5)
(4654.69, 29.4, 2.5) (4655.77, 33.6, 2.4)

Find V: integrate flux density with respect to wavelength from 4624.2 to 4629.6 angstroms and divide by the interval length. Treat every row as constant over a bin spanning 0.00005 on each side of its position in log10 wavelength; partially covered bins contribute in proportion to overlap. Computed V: 37.4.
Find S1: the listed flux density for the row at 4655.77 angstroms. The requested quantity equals 33.6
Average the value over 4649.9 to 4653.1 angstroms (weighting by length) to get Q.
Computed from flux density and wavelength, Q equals 31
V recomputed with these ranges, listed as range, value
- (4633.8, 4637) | 33.5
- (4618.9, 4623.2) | 35.4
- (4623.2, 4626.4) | 38.7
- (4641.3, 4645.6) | 32.4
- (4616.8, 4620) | 37.2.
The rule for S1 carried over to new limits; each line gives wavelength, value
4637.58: 31.1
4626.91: 38.5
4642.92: 25.8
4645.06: 32.3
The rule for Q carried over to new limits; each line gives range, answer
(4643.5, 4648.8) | 31.5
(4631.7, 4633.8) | 33.9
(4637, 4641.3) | 33.3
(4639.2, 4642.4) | 36.3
